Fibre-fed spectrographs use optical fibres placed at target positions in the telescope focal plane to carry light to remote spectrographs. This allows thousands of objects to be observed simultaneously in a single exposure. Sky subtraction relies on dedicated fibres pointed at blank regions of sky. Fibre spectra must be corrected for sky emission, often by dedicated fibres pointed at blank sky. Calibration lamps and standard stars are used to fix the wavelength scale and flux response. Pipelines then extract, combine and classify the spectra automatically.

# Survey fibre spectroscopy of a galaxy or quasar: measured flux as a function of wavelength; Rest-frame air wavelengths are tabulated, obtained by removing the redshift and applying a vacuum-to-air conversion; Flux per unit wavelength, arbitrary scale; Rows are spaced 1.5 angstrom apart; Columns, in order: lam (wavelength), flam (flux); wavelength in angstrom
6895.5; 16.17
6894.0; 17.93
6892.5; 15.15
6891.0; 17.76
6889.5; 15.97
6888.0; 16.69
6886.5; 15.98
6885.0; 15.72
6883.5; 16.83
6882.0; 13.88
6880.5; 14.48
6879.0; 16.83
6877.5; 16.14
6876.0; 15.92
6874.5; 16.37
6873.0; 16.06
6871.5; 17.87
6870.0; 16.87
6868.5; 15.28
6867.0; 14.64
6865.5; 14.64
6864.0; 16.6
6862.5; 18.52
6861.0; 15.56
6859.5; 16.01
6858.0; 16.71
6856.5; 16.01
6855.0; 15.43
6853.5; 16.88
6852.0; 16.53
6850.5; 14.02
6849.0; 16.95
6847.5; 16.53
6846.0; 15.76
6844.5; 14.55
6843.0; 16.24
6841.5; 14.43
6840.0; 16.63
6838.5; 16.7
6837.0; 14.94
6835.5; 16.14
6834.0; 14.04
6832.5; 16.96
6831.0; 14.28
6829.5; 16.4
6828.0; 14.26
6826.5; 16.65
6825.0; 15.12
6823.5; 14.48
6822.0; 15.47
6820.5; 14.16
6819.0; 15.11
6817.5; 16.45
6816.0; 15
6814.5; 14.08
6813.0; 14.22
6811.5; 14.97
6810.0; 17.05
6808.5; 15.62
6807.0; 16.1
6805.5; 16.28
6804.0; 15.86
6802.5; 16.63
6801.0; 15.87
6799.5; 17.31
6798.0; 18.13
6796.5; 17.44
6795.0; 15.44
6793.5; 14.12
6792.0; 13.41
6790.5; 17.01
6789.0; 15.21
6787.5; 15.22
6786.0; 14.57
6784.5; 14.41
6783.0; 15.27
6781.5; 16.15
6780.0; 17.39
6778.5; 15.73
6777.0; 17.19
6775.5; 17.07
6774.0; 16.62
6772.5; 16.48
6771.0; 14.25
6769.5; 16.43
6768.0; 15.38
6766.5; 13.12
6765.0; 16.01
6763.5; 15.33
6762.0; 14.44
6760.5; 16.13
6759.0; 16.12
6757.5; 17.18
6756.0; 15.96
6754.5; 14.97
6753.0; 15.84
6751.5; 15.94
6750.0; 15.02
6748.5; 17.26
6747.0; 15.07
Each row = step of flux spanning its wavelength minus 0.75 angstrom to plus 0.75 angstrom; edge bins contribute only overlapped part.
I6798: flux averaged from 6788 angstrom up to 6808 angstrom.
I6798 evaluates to 16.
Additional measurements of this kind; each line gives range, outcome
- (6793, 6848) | 15.7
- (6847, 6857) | 16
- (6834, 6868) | 15.9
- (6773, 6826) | 15.7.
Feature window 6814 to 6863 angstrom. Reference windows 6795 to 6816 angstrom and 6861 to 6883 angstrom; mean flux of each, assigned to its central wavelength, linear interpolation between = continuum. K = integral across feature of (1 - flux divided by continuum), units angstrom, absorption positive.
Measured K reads 1.13 angstrom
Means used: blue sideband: 16.1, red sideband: 16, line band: 15.7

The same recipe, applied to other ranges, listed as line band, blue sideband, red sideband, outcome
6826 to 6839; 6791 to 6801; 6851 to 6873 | 0.5 angstrom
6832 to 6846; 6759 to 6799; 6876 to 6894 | 0.2 angstrom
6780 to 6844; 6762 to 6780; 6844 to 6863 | 1.4 angstrom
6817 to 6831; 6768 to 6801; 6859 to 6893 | 0.6 angstrom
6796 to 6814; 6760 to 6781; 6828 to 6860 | -0.5 angstrom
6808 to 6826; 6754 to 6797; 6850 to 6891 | 0.8 angstrom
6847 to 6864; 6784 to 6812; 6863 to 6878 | -0.3 angstrom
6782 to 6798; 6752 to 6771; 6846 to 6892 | 0.3 angstrom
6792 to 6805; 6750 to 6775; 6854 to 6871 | -0.3 angstrom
